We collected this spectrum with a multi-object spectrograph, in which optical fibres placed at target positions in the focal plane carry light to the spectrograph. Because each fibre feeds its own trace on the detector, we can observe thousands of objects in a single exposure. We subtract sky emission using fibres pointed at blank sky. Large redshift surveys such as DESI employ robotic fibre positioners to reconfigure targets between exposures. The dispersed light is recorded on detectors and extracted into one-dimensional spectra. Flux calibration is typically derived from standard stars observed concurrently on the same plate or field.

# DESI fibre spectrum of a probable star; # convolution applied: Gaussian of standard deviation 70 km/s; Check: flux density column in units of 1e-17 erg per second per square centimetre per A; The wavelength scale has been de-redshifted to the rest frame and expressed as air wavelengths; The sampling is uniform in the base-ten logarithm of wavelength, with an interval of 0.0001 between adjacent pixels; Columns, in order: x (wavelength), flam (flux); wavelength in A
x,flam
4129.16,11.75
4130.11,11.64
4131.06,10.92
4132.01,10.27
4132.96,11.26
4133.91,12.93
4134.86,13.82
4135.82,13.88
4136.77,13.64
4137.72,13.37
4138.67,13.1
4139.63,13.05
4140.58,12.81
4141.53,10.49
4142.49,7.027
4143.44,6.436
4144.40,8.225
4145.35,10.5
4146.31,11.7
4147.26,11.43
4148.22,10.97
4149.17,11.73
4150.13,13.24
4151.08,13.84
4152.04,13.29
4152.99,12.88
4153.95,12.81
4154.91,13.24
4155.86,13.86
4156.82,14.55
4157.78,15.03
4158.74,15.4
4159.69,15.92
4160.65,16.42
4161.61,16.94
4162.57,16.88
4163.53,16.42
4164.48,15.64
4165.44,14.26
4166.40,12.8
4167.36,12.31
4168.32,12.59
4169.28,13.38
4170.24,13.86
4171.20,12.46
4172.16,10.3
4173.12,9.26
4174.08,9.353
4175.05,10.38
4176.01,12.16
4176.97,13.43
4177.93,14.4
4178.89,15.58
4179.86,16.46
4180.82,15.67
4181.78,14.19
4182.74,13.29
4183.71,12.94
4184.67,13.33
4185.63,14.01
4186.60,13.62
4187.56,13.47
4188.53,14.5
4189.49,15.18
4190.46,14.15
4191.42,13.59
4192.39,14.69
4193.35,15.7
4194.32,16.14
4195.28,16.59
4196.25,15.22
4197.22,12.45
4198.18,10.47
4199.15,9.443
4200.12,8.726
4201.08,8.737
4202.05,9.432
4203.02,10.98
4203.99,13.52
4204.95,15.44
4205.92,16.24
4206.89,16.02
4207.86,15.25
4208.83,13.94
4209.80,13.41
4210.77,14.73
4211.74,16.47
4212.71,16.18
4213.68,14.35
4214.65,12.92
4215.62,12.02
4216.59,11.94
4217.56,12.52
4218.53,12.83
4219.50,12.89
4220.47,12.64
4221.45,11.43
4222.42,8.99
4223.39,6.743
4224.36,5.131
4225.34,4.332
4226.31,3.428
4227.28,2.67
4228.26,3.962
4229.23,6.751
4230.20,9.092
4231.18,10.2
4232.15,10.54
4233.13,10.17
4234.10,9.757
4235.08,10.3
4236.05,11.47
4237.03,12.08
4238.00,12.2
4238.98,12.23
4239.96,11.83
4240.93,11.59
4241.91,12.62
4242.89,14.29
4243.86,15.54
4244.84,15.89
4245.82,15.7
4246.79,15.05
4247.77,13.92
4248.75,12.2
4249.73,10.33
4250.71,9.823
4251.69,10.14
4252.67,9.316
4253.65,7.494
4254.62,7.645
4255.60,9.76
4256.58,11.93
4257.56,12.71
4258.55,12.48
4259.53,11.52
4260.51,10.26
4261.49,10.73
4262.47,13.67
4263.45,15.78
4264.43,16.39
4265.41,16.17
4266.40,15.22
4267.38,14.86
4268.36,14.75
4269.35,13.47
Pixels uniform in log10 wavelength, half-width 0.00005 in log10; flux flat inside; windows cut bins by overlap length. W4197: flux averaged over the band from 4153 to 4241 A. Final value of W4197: 12.5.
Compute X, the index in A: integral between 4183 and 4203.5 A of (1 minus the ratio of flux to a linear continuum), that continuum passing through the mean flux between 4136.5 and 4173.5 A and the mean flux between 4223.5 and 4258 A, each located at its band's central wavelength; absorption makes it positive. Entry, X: -2.2 A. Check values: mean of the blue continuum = 12.9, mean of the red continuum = 10.3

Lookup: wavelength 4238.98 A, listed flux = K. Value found 12.23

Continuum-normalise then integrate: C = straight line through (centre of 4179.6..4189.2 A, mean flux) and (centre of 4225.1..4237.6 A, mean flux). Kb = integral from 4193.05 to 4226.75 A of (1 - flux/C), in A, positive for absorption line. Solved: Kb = -3.9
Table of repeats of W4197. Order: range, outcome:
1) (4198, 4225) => 12.2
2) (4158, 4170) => 14.9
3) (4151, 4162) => 14.5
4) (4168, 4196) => 13.6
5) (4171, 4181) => 12.6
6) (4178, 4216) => 13.8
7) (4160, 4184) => 13.7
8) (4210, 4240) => 10.4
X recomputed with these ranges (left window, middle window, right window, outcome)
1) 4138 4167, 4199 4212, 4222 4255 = -2.1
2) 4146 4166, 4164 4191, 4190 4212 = 1.0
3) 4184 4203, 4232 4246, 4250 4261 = -1.8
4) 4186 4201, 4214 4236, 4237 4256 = 5.9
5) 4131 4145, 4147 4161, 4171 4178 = -2.8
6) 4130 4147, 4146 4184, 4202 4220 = -3.9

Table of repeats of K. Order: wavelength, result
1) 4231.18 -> 10.2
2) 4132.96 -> 11.26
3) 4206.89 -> 16.02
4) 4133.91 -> 12.93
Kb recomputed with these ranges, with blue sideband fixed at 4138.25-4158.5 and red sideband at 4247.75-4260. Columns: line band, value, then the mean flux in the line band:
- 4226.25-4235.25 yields 2.54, 7.8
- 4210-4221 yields -2.48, 13.6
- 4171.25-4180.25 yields -0.58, 12.3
